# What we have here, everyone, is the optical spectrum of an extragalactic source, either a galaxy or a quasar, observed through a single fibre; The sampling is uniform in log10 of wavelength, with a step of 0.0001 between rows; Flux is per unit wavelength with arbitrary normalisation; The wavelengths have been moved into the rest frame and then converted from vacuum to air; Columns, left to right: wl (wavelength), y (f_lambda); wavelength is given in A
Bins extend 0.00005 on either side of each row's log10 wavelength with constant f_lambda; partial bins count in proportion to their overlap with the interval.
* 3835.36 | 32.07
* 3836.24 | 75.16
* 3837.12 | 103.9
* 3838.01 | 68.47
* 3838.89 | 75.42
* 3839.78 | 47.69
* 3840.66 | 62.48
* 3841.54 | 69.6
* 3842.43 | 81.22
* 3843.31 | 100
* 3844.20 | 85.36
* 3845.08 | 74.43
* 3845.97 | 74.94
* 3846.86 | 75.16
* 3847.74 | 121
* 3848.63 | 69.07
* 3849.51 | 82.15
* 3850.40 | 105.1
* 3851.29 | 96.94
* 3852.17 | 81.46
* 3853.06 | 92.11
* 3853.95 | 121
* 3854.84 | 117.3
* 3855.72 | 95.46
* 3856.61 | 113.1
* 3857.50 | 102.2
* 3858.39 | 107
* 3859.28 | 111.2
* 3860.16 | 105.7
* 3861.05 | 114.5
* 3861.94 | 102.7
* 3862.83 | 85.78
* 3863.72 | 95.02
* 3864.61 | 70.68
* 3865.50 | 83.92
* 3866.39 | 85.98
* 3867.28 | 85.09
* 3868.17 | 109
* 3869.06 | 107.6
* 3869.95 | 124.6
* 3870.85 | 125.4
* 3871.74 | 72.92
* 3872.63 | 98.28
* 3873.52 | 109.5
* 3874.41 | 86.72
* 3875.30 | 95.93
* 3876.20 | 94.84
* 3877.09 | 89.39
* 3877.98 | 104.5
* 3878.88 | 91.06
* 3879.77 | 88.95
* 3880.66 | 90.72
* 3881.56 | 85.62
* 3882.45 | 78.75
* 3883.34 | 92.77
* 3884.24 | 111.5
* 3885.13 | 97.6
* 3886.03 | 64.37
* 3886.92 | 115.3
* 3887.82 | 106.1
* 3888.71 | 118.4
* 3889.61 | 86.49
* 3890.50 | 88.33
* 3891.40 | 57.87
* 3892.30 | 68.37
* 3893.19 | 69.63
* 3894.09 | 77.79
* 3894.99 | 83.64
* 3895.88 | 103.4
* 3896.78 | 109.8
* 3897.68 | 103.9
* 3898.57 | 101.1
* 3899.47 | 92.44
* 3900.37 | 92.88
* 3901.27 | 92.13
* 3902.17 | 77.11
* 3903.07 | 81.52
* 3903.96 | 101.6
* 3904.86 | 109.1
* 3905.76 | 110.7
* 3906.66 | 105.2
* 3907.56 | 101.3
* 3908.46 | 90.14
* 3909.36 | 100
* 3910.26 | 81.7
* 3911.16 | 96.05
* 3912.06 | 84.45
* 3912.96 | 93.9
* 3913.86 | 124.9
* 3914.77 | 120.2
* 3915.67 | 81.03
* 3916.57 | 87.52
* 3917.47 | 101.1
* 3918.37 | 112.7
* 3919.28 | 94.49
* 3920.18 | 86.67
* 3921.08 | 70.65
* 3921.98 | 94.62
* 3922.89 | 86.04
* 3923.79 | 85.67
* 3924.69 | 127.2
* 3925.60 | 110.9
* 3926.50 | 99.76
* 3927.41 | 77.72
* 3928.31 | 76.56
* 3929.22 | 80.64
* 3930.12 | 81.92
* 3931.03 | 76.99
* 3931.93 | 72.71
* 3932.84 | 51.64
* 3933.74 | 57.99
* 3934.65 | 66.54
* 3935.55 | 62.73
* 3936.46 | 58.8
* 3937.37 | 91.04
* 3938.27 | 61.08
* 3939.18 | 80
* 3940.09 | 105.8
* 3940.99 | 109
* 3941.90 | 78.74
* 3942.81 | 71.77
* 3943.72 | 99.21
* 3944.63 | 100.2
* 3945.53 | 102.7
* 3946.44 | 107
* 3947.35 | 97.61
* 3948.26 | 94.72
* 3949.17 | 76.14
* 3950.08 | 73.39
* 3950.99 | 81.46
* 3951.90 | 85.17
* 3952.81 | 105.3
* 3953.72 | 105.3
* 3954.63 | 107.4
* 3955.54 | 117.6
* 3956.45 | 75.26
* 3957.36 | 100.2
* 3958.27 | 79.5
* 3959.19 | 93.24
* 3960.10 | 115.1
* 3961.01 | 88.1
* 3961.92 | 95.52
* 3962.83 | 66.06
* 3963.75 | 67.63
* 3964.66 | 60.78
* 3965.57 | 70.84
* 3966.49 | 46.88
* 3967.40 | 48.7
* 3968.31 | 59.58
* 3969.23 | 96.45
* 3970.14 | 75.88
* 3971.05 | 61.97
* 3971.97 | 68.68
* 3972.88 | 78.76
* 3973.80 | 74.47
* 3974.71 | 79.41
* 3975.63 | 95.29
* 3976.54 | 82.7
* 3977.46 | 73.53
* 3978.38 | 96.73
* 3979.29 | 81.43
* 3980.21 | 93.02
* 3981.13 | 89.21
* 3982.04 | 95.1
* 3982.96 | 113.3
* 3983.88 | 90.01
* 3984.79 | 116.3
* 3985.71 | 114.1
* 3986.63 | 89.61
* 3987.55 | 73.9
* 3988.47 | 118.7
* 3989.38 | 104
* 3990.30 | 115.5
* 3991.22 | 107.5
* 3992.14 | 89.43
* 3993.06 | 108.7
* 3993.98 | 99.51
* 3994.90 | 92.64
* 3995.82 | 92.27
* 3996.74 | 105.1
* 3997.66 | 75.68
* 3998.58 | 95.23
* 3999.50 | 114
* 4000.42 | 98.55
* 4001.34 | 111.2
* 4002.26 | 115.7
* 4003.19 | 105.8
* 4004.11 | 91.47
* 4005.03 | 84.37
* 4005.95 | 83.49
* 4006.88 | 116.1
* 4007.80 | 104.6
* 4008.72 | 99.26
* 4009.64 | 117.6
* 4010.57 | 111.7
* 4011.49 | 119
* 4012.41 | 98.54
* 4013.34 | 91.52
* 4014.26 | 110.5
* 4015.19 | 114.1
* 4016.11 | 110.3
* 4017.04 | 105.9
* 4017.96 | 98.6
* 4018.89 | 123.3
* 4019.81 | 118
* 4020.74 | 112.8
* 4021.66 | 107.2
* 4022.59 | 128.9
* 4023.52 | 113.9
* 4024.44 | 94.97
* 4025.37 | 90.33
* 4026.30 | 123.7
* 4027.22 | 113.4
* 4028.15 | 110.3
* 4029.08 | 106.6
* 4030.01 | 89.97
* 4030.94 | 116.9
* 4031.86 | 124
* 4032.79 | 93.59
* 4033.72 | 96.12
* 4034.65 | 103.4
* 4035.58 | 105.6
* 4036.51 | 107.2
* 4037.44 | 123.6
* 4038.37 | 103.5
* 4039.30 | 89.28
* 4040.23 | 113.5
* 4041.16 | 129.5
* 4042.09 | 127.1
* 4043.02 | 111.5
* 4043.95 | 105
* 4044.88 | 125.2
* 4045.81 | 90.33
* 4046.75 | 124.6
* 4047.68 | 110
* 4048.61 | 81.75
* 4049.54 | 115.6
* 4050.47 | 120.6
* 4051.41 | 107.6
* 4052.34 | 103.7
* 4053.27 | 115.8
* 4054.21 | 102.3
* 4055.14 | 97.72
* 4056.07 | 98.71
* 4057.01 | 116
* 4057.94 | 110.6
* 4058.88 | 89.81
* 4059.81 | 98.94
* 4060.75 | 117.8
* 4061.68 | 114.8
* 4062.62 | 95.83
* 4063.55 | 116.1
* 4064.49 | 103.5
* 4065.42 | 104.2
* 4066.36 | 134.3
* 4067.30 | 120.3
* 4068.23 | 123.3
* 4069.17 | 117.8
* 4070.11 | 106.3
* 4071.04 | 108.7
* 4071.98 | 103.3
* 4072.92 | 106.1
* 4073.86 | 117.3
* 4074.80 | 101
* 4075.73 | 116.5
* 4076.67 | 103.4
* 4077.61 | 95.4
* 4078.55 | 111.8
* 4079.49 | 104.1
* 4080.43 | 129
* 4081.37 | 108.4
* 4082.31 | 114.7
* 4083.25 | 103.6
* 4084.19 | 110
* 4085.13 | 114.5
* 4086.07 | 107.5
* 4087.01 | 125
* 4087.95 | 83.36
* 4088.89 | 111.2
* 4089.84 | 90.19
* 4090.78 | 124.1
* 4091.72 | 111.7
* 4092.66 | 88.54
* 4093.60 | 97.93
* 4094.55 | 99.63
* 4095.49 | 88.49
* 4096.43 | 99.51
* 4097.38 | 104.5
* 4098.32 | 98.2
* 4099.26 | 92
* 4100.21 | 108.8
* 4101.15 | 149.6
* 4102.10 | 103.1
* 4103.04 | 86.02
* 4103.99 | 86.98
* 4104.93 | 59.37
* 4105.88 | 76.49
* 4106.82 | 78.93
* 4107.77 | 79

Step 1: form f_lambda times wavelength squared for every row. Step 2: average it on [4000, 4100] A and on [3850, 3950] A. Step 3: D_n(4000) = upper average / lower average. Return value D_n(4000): 1.3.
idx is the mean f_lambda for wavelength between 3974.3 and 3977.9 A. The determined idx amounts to 82.7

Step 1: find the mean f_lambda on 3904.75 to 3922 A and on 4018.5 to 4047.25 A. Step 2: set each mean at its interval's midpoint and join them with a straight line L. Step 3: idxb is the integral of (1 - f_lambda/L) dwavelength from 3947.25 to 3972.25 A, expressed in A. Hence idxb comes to 4.8 A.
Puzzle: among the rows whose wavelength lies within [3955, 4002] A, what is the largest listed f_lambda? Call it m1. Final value 118.7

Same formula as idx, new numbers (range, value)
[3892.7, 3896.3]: 83.4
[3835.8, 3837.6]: 89.1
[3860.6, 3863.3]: 101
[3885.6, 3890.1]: 98.3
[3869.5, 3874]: 106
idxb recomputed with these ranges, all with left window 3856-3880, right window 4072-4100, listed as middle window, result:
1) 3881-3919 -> 2.1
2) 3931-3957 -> 4.0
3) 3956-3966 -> 1.8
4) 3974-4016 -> 1.3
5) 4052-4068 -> -0.6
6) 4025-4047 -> -1.1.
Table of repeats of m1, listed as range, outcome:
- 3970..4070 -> 134.3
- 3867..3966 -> 127.2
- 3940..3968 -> 117.6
